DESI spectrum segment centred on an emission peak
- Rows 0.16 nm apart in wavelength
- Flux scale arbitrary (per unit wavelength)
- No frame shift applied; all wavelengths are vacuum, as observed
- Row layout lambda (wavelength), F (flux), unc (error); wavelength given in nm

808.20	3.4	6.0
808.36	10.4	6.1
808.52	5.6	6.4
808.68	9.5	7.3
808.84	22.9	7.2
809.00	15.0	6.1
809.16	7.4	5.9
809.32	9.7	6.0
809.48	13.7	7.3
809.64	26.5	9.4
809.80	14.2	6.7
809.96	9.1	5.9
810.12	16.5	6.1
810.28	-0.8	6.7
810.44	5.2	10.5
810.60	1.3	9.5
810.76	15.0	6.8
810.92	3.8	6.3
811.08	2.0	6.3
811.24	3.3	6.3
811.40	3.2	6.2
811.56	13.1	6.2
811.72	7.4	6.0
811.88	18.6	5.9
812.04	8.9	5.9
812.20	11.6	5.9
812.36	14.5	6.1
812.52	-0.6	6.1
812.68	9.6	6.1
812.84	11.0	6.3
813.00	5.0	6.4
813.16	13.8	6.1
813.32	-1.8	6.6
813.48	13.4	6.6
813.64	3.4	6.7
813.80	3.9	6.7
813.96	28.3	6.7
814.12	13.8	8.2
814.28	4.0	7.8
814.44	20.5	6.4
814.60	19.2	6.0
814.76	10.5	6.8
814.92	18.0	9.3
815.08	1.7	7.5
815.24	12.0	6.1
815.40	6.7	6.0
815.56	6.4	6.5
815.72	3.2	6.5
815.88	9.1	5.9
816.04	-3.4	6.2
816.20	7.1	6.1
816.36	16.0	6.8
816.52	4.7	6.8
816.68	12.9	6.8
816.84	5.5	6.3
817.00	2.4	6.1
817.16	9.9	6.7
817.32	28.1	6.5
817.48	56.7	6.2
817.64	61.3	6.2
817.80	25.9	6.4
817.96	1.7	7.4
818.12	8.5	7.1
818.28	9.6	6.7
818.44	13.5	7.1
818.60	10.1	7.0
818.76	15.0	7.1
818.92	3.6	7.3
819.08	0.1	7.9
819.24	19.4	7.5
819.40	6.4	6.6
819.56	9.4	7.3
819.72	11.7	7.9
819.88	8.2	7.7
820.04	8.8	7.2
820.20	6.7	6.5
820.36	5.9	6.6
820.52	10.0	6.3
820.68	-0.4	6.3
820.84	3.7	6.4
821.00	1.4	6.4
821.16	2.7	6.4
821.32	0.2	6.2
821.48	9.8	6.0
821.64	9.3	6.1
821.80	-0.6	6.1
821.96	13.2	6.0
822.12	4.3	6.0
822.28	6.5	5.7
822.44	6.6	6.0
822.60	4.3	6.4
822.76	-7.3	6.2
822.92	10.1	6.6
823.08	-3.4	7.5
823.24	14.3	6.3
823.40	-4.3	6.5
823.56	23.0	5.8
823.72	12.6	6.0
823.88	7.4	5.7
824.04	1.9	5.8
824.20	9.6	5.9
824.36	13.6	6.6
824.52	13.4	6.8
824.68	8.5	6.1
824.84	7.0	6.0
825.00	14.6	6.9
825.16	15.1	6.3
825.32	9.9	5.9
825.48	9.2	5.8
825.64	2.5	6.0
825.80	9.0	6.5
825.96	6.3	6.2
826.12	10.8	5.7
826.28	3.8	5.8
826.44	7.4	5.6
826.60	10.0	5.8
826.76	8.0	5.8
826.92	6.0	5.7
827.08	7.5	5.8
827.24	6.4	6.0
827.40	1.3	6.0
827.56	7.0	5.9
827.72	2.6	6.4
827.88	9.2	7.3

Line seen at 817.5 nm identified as [O III] 5007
